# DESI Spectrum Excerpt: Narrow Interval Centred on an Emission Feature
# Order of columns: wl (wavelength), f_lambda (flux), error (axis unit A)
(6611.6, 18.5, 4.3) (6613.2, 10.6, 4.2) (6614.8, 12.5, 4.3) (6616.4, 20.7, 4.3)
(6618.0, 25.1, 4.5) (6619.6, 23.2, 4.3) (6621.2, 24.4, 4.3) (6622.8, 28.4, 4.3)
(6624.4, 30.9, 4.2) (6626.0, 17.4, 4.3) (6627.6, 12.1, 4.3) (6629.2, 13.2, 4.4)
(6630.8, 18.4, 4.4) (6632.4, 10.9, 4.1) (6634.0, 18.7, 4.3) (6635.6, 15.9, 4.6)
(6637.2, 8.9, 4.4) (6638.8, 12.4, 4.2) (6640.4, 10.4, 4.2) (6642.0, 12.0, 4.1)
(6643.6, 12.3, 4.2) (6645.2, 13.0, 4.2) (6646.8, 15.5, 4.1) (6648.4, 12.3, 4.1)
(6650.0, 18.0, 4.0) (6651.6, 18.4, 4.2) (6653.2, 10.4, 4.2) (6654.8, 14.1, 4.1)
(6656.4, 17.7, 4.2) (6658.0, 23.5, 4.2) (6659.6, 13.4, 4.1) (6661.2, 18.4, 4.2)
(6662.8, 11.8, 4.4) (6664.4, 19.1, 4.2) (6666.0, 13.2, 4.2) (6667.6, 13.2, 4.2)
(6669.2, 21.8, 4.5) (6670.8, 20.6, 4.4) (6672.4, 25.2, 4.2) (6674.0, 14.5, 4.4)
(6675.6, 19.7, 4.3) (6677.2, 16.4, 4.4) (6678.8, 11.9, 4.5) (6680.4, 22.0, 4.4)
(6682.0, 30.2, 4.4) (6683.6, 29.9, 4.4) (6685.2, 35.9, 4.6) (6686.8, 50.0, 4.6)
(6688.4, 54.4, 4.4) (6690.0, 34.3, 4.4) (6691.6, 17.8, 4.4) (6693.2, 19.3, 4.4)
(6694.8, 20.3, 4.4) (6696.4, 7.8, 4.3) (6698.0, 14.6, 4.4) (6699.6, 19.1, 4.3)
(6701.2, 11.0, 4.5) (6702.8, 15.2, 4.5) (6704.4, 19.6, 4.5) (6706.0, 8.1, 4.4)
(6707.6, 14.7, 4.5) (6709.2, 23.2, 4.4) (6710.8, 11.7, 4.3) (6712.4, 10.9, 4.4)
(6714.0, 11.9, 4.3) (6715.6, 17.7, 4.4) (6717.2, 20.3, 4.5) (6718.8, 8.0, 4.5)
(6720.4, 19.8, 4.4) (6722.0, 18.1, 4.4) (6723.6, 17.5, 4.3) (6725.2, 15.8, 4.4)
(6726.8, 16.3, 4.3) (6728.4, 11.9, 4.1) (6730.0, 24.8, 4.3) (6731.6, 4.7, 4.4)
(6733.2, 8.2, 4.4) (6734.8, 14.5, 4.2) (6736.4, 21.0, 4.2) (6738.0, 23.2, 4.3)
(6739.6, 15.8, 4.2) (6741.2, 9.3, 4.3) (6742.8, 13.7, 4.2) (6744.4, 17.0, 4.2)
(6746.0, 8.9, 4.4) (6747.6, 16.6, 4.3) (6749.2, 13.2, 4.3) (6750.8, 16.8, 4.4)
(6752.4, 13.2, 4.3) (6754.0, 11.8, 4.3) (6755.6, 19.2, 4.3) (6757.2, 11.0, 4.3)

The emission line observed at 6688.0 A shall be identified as [O III]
